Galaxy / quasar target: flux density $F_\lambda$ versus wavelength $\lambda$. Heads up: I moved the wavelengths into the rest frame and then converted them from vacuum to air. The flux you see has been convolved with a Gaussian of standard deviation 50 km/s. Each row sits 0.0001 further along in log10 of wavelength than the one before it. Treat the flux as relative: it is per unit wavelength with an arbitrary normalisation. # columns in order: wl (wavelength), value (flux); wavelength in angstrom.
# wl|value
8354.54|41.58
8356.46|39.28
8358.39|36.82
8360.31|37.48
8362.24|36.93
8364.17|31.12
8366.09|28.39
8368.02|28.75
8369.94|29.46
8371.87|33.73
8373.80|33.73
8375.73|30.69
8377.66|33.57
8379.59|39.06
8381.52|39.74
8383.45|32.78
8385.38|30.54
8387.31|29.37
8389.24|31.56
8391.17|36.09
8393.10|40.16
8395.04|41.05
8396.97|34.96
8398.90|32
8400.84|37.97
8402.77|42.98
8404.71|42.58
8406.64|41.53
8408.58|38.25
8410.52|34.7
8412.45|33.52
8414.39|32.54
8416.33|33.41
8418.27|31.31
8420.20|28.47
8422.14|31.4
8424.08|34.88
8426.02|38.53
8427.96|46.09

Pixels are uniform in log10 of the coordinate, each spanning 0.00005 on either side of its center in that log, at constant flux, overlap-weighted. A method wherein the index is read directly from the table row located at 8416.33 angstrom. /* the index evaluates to 33.41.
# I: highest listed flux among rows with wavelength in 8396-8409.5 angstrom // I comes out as 42.98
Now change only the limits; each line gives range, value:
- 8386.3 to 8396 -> 41.05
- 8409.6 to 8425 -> 34.88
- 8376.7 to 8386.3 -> 39.74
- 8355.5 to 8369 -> 39.28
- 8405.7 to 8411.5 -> 41.53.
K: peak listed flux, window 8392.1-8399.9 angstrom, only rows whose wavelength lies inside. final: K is 41.05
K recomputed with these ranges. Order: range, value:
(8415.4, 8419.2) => 33.41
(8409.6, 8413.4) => 34.7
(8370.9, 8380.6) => 39.06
